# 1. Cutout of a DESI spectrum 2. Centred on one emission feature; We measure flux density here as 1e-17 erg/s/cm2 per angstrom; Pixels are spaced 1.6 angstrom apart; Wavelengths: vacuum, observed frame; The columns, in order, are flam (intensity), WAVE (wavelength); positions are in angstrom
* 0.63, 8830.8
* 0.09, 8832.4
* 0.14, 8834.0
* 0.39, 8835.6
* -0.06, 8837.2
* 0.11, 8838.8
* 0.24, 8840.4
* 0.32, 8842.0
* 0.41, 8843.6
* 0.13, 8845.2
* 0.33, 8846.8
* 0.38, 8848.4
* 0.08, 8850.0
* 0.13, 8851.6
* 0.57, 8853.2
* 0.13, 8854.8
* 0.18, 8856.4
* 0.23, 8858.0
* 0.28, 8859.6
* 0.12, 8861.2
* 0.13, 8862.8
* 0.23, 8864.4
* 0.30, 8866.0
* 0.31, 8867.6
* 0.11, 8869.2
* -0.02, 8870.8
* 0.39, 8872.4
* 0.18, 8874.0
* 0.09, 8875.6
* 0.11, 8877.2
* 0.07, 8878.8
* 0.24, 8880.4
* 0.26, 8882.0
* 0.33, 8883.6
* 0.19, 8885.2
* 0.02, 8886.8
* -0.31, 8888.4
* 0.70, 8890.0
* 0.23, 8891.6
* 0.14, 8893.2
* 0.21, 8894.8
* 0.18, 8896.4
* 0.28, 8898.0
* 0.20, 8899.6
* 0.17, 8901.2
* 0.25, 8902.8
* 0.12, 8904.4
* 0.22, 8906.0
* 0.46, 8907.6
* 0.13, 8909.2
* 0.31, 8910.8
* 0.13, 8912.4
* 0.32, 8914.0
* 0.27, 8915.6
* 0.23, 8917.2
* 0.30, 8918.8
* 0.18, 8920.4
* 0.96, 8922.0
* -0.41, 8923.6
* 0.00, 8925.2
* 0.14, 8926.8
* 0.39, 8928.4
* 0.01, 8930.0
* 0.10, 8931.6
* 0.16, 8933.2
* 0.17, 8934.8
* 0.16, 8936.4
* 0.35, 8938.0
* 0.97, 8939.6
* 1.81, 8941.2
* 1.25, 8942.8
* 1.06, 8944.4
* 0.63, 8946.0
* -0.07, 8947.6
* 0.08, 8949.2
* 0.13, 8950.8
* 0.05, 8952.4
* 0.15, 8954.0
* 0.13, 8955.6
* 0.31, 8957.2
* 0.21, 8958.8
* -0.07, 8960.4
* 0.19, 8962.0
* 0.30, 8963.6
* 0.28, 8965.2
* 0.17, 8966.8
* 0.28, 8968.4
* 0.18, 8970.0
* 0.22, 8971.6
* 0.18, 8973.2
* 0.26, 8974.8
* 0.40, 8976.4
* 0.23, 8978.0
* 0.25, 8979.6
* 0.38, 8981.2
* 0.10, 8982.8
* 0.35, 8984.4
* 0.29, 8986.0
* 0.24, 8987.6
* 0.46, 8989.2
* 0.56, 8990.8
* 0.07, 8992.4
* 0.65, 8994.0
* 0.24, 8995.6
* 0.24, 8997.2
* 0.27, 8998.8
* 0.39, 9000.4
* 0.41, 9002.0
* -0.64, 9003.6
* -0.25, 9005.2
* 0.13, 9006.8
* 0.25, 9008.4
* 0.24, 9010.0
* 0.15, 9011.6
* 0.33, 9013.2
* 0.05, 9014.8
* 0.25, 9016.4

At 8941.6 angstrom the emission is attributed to H-gamma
